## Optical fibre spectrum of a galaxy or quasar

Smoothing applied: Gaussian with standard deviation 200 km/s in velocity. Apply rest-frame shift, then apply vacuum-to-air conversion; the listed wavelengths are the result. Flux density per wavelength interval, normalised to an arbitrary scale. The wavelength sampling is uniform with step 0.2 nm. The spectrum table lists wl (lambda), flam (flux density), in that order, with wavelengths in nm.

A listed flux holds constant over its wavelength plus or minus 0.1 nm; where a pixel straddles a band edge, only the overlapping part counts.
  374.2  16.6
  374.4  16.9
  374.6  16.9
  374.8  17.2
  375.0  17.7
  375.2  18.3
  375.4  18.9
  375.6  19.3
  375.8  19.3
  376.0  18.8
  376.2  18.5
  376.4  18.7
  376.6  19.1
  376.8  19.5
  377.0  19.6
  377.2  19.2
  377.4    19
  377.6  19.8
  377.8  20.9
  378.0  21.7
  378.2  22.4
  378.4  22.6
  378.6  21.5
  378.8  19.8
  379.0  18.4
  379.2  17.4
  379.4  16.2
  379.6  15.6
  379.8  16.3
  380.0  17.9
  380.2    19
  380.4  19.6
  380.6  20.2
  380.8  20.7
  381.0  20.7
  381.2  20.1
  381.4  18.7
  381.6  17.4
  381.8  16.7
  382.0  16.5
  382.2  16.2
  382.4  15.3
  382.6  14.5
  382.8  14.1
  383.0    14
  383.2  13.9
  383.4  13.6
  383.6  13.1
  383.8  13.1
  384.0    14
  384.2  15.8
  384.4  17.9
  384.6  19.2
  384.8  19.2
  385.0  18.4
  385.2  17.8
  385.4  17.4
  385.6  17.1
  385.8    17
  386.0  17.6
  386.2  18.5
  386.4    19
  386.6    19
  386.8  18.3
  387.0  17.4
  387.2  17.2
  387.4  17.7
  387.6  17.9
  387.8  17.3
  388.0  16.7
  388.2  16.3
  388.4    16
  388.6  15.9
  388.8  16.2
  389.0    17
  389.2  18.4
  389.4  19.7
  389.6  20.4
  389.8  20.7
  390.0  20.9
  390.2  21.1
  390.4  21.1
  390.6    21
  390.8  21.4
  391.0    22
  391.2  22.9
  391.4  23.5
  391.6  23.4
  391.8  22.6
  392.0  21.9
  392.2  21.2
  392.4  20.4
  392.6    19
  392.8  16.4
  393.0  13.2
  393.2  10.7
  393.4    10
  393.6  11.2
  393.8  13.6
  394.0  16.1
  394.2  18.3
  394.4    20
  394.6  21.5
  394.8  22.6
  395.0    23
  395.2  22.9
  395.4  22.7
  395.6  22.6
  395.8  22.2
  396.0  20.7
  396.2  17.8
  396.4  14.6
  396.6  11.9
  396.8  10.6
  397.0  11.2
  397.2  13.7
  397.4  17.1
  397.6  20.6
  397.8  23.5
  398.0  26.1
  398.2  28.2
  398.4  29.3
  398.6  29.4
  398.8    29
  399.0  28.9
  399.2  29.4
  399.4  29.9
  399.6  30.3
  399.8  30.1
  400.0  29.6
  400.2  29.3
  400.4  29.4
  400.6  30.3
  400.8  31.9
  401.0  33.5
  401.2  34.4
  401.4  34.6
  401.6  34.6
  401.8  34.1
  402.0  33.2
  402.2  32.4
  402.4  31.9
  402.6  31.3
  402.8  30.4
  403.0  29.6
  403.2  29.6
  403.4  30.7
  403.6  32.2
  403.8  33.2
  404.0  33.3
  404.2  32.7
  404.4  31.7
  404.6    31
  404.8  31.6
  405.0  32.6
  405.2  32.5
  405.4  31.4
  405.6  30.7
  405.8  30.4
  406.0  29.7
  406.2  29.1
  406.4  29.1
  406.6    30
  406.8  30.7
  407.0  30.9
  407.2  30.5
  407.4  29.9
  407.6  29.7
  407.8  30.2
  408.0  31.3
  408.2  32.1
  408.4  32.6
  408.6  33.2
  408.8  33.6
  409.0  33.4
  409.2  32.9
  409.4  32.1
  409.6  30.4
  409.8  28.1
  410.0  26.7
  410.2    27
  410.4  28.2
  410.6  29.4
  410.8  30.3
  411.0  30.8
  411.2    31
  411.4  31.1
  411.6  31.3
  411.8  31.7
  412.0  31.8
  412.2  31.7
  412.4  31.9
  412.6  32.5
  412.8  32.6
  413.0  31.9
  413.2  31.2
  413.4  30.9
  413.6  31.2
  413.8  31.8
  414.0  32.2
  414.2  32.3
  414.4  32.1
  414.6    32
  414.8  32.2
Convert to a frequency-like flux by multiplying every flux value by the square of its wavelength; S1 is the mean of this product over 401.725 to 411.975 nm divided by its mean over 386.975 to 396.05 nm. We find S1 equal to 1.76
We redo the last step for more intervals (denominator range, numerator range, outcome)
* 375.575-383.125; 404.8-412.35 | 1.93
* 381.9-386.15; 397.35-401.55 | 1.96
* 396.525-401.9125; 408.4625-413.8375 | 1.23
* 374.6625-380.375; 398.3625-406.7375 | 1.86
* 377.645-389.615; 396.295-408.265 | 1.80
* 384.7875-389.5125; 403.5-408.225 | 1.94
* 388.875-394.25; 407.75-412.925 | 1.82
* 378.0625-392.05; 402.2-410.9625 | 1.88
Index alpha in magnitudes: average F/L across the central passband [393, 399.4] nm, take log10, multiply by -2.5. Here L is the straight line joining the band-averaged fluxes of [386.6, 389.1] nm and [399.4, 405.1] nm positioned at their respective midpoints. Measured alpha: 0.28 mag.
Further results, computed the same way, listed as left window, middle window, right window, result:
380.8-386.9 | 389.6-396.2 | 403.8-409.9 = 0.14 mag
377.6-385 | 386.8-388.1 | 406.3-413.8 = 0.18 mag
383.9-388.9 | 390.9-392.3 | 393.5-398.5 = -0.22 mag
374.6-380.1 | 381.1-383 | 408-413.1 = 0.25 mag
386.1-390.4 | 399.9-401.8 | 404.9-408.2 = -0.20 mag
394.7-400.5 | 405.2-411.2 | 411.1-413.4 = -0.04 mag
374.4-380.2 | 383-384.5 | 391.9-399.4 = 0.31 mag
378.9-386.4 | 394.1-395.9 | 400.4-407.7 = 0.17 mag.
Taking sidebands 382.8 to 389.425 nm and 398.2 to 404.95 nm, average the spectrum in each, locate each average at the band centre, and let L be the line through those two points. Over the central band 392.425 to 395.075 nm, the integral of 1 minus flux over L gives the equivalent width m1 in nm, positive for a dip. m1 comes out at 0.816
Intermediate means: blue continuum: 16.8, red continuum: 31.3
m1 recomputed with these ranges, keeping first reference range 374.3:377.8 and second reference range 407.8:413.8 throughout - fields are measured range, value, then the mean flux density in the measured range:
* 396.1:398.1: 0.73 nm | 16.7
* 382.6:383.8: 0.42 nm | 13.8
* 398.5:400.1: -0.15 nm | 29.6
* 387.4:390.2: 0.63 nm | 18.1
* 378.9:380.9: 0.19 nm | 18.1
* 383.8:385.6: 0.38 nm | 17.2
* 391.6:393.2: 0.36 nm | 19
